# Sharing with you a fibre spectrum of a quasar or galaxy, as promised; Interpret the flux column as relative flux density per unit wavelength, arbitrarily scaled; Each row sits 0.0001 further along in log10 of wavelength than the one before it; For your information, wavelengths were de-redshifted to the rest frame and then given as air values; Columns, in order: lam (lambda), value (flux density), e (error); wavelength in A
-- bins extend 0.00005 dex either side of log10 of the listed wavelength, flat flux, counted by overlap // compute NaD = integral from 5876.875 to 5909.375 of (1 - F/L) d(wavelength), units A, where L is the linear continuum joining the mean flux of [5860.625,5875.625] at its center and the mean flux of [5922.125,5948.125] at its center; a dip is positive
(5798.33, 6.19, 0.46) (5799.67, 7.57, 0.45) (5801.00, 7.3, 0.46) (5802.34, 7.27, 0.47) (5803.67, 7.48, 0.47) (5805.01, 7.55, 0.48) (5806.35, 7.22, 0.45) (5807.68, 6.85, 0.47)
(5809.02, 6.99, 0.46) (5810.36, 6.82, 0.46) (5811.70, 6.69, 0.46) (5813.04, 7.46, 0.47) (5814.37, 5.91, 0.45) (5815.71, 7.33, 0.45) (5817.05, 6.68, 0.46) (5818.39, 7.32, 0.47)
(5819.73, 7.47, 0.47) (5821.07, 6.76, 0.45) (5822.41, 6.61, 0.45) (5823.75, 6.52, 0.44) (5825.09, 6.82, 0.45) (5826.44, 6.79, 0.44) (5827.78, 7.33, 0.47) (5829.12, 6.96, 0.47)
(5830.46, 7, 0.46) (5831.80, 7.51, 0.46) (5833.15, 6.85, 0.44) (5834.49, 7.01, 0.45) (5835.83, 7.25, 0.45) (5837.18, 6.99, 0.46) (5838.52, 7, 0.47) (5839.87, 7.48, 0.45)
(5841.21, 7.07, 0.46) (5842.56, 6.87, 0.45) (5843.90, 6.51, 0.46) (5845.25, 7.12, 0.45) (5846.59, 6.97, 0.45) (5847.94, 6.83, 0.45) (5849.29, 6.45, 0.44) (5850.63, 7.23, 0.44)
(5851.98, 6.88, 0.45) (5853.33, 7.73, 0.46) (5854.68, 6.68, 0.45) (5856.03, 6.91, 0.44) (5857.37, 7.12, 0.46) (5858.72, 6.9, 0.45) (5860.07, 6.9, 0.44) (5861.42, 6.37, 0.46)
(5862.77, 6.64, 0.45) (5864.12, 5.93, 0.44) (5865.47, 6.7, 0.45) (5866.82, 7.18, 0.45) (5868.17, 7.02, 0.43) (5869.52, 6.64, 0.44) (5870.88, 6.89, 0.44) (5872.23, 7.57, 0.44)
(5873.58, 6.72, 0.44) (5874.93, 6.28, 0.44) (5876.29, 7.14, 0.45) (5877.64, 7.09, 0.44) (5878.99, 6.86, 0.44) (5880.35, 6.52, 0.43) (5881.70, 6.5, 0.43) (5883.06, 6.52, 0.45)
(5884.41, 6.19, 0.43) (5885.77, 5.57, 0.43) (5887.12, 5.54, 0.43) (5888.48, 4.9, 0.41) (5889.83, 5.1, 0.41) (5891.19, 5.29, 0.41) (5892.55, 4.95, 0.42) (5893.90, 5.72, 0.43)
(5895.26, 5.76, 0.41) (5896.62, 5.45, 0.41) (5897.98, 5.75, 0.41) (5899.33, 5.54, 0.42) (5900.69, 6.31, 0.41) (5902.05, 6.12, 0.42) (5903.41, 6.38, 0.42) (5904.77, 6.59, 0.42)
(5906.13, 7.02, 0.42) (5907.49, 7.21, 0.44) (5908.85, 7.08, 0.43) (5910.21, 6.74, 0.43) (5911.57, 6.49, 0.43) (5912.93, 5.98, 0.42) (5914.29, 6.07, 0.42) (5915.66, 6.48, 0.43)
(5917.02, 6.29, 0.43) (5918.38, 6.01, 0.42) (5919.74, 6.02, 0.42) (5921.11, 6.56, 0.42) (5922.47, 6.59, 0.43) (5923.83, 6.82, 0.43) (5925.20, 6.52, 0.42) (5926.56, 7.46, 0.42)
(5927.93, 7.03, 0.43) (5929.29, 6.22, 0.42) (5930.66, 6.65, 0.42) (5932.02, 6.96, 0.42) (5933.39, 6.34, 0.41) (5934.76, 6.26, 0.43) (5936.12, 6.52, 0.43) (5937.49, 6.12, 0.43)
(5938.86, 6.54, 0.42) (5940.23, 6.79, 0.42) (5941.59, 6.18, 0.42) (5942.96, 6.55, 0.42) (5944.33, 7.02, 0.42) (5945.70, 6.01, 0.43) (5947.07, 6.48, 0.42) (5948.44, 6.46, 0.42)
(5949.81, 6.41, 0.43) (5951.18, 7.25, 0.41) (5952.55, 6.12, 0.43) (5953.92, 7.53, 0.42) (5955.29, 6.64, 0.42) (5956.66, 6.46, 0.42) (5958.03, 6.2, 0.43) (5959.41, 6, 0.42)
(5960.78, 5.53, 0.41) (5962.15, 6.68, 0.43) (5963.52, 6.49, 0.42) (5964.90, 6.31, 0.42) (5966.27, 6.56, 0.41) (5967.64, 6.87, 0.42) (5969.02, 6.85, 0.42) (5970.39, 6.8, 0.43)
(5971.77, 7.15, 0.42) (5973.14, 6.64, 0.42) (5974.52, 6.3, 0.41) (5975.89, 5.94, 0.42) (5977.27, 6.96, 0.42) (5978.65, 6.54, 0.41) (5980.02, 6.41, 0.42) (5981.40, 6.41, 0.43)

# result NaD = 2.9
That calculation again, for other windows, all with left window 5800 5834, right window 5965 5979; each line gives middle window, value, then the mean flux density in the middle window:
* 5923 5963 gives 1.1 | 6.54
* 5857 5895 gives 2.8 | 6.37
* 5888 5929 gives 3.5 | 6.22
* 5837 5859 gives -0.1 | 6.99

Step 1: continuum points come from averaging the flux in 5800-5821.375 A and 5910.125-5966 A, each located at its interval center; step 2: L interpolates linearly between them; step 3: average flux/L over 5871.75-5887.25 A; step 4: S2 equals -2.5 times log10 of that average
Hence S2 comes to 0.03 mag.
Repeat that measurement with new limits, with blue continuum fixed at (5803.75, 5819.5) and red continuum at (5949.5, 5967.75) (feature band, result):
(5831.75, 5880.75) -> -0.008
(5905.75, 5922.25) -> 0.027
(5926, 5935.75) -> -0.015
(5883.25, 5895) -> 0.227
